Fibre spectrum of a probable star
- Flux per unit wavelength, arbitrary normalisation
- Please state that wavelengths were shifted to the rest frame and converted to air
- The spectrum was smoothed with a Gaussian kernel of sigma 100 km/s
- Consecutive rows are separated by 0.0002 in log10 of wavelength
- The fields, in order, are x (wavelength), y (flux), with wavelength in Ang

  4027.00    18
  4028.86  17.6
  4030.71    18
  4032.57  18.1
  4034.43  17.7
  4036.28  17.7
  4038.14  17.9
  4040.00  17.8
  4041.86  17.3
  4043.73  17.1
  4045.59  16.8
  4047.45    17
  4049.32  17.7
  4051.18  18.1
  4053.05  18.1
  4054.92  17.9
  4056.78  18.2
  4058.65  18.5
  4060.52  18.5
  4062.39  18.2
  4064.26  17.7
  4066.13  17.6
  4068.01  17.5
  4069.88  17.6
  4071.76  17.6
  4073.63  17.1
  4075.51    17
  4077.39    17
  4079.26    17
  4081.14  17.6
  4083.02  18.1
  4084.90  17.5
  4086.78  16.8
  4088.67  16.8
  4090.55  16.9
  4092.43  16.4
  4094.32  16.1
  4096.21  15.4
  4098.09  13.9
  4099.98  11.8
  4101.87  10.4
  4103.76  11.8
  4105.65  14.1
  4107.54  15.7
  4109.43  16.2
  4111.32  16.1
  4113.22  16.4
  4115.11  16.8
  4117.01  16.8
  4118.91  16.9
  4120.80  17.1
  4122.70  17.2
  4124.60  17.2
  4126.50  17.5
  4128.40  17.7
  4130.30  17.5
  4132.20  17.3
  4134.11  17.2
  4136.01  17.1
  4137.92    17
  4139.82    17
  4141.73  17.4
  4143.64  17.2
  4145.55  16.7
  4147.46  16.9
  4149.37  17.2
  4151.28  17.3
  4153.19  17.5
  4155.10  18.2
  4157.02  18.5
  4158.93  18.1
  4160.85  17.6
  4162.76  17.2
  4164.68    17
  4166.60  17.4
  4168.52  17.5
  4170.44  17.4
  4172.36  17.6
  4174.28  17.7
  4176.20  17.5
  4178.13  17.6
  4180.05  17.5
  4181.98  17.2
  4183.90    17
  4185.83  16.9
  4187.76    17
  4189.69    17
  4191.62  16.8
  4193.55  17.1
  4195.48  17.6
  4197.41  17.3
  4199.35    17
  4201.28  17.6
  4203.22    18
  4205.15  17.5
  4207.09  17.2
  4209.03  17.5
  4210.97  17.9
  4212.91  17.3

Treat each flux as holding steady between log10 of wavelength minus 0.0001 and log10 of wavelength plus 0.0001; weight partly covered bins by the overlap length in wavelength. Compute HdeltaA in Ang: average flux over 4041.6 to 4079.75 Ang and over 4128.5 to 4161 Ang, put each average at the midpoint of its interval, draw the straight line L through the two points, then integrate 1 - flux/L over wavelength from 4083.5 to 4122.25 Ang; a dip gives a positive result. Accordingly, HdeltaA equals 4.3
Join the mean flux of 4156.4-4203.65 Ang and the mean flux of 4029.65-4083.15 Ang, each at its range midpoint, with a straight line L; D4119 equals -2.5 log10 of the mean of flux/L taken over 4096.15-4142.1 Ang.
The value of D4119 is 0.10 mag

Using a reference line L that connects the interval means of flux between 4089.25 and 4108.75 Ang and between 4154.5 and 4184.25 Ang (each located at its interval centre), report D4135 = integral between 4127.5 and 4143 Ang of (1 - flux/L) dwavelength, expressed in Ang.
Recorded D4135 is -1.24 Ang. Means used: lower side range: 14.3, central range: 17.3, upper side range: 17.6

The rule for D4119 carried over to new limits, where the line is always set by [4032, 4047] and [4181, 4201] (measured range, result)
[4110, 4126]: 0.03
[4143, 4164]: -0.02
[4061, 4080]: 0.00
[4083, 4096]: 0.04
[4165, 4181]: -0.02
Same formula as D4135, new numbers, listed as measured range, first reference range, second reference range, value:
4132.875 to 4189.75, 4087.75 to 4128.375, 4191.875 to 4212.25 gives -2.4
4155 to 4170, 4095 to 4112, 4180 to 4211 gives -1.5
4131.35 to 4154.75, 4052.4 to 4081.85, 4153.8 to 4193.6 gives 0.4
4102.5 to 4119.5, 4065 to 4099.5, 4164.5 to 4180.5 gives 1.5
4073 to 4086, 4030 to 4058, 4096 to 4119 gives -1.1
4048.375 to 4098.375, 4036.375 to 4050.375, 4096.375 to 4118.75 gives -3.8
